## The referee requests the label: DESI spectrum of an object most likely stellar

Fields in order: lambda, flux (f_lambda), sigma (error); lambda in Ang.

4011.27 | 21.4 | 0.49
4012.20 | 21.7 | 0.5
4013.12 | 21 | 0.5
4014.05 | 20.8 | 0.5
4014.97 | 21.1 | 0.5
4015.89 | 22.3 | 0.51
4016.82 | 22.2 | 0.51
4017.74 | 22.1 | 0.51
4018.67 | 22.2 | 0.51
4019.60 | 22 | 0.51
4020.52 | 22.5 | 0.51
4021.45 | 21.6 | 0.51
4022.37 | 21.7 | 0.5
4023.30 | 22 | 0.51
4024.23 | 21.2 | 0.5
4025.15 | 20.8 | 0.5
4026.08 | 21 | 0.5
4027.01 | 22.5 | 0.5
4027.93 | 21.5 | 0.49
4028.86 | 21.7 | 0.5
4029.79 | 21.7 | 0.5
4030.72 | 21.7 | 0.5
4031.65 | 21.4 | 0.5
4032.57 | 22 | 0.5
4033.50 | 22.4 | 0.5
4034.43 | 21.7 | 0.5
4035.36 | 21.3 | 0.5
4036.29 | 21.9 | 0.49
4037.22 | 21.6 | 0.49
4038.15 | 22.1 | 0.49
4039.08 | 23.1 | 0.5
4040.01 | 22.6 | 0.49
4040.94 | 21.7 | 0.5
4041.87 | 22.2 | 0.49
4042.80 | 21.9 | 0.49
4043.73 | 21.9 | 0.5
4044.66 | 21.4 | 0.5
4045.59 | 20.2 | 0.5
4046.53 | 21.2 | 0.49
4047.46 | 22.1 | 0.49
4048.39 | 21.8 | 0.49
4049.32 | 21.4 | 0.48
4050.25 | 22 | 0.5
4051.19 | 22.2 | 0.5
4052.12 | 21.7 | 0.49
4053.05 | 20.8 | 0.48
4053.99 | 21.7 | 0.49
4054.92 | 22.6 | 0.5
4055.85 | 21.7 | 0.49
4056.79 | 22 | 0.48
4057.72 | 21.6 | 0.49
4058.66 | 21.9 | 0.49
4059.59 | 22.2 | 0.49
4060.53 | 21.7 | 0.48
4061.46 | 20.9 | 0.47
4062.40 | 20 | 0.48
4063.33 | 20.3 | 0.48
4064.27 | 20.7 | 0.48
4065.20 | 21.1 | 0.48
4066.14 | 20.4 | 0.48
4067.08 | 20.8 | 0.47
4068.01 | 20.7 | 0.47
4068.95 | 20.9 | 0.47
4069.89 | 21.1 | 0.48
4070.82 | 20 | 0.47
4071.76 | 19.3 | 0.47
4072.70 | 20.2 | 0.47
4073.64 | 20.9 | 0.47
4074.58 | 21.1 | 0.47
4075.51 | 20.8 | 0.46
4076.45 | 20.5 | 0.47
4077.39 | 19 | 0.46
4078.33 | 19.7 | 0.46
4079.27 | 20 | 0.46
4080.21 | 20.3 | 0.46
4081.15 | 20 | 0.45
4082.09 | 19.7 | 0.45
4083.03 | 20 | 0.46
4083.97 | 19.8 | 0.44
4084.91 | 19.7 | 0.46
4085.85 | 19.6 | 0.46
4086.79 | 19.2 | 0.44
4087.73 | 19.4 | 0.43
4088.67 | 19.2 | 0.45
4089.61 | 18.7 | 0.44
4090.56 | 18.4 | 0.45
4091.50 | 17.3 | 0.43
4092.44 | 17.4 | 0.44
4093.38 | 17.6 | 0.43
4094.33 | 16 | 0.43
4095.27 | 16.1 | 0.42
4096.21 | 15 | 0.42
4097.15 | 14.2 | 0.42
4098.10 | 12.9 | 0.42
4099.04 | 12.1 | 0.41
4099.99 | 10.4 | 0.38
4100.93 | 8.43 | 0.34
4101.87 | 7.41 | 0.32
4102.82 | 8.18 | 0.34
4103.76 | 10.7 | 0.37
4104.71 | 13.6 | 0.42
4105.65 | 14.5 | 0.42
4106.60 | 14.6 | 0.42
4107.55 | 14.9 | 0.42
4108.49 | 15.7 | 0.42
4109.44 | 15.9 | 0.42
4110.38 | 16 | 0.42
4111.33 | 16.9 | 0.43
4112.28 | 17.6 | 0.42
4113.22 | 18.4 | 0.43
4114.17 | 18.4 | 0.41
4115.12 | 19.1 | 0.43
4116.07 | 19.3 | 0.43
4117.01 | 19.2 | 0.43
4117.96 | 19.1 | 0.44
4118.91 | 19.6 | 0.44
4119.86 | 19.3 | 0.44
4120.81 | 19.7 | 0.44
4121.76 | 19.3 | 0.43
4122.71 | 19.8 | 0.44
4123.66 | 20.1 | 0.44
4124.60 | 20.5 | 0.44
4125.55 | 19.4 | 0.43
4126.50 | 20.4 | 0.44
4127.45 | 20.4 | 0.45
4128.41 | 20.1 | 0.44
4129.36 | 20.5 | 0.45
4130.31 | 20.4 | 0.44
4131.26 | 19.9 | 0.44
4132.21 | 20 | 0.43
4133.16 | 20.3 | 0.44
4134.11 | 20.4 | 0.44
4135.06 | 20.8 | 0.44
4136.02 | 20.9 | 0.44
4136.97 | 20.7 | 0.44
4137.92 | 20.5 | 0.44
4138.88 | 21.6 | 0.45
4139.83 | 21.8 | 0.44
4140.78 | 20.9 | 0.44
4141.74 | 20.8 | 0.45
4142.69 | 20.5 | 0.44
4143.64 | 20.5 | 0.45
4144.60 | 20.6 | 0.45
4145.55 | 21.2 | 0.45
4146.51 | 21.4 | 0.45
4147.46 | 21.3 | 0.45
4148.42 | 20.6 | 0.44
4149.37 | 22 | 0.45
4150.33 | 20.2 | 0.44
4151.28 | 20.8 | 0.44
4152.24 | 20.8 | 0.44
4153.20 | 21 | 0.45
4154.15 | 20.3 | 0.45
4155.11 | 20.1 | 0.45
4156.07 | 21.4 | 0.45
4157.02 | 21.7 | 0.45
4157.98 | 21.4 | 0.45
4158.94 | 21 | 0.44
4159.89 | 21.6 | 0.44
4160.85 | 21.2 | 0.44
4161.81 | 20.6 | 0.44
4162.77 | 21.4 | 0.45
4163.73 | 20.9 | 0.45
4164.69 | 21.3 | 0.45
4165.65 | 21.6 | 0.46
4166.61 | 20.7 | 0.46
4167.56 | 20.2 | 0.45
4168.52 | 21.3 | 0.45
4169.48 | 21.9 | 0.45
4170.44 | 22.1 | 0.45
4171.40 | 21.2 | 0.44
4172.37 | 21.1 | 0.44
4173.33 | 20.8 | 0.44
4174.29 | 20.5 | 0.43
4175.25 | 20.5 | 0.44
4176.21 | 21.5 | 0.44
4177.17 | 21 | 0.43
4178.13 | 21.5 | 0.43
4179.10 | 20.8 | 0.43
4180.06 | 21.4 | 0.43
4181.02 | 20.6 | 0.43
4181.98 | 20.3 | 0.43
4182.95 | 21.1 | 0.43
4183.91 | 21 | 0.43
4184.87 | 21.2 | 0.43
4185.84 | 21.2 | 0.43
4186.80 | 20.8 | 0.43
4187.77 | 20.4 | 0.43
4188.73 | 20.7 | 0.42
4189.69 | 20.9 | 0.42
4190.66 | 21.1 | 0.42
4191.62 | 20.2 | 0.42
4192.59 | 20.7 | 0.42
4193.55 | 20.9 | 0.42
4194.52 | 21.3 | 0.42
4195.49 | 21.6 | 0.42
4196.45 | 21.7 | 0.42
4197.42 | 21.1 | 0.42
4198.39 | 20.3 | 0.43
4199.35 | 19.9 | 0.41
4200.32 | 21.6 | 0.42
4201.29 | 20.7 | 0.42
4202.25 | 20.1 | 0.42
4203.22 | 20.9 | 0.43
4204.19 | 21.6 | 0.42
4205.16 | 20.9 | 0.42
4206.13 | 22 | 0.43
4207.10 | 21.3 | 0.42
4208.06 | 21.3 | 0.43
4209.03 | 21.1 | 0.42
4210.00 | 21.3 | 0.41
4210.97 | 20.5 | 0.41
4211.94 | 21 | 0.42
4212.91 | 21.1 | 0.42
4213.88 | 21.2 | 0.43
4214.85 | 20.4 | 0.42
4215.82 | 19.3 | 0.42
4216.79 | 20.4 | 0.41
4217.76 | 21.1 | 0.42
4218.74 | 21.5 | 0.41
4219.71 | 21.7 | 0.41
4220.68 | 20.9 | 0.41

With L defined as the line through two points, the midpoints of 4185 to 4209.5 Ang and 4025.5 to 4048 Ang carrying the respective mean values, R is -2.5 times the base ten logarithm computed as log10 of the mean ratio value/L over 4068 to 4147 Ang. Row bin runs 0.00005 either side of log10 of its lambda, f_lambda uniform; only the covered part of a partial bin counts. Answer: 0.16 mag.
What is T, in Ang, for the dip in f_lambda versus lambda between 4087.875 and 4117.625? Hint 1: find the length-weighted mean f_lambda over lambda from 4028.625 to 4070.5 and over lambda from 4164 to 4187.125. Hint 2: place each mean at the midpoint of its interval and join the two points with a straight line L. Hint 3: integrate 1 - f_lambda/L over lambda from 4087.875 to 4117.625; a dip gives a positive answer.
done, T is 8.3 Ang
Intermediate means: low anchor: 21.5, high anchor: 21.1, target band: 15.4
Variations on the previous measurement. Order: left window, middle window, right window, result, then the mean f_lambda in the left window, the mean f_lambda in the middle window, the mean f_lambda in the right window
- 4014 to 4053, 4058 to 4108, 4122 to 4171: 8.1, 21.8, 17.9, 20.8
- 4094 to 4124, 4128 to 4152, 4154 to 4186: -3.1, 15.7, 20.8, 21.1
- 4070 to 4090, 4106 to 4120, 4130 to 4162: 2.0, 19.9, 17.5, 20.9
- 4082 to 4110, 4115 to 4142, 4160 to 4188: -3.6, 15.5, 20.2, 21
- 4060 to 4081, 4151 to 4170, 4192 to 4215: -0.2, 20.5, 21.1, 21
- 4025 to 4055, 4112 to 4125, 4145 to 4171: 1.3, 21.7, 19.3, 21.1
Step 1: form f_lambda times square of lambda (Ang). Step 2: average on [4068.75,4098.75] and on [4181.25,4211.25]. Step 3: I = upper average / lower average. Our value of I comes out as 1.2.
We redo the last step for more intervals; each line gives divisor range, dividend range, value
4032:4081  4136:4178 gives 1.04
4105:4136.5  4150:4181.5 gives 1.14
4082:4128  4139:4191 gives 1.28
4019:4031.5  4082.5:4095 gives 0.89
